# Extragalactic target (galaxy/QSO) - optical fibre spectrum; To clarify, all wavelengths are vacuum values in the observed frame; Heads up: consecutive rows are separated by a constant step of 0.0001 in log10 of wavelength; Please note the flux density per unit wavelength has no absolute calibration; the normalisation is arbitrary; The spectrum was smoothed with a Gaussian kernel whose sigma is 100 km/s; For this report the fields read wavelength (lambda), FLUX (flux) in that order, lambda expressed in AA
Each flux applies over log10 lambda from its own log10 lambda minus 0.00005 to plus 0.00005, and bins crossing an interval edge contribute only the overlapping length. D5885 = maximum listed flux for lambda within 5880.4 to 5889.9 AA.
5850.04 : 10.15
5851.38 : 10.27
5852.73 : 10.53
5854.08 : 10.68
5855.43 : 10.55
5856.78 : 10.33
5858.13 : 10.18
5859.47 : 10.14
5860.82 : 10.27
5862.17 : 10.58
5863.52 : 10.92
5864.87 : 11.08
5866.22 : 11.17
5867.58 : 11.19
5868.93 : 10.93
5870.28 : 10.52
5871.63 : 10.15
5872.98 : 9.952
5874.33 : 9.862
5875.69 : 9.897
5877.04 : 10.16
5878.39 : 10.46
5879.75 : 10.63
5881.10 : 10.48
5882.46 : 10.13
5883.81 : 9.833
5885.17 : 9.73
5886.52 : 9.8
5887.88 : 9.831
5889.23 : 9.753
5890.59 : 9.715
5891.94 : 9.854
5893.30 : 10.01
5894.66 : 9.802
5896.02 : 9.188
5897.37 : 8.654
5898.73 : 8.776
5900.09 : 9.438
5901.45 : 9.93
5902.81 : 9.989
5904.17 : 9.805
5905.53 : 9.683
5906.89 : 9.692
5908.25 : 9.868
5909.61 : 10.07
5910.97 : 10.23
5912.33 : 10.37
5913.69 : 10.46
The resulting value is 10.48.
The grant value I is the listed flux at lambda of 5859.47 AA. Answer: 10.14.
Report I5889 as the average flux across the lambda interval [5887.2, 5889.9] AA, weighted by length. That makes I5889 9.81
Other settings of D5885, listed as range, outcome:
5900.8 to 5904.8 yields 9.989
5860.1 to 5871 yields 11.19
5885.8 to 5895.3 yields 10.01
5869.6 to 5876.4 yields 10.52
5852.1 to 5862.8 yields 10.68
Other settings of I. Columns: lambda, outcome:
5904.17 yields 9.805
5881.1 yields 10.48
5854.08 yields 10.68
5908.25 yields 9.868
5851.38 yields 10.27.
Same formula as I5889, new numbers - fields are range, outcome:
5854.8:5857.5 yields 10.4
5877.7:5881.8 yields 10.5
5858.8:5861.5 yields 10.2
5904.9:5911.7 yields 9.92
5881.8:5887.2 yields 9.88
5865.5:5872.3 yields 10.8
